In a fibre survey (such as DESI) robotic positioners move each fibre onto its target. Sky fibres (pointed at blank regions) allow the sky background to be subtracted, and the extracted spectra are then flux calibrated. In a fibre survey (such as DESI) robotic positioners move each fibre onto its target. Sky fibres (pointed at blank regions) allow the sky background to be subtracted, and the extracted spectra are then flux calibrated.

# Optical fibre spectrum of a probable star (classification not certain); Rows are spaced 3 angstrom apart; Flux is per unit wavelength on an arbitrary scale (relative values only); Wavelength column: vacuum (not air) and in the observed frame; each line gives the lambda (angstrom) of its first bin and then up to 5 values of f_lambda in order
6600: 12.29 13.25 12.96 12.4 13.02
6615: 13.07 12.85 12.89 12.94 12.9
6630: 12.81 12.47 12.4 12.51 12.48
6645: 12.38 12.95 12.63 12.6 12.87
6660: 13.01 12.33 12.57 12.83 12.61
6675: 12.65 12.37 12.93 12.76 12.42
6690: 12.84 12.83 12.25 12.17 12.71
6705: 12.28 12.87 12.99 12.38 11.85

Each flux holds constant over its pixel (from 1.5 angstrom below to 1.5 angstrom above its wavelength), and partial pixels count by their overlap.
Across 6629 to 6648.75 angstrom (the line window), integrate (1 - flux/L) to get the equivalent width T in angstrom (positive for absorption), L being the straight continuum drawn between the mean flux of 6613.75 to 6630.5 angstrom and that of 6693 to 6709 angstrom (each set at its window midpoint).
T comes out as 0.4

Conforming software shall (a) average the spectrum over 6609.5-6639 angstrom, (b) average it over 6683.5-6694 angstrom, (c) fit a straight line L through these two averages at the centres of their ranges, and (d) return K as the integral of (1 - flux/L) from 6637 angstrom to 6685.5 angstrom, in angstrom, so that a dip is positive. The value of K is 0.3 angstrom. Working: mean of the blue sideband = 12.8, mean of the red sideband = 12.7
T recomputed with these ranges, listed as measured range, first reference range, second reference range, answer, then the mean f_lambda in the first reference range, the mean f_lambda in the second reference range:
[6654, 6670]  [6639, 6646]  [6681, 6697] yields -0.2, 12.5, 12.7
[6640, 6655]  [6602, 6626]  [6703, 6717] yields 0.2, 12.9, 12.5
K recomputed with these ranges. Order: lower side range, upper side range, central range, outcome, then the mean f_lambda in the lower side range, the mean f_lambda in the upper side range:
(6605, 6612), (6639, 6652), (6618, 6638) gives -0.12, 12.7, 12.6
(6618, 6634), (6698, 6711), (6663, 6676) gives 0.06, 12.8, 12.6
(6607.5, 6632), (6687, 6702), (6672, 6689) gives -0.05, 12.9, 12.5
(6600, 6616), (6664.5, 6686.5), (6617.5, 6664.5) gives 0.32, 12.9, 12.7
